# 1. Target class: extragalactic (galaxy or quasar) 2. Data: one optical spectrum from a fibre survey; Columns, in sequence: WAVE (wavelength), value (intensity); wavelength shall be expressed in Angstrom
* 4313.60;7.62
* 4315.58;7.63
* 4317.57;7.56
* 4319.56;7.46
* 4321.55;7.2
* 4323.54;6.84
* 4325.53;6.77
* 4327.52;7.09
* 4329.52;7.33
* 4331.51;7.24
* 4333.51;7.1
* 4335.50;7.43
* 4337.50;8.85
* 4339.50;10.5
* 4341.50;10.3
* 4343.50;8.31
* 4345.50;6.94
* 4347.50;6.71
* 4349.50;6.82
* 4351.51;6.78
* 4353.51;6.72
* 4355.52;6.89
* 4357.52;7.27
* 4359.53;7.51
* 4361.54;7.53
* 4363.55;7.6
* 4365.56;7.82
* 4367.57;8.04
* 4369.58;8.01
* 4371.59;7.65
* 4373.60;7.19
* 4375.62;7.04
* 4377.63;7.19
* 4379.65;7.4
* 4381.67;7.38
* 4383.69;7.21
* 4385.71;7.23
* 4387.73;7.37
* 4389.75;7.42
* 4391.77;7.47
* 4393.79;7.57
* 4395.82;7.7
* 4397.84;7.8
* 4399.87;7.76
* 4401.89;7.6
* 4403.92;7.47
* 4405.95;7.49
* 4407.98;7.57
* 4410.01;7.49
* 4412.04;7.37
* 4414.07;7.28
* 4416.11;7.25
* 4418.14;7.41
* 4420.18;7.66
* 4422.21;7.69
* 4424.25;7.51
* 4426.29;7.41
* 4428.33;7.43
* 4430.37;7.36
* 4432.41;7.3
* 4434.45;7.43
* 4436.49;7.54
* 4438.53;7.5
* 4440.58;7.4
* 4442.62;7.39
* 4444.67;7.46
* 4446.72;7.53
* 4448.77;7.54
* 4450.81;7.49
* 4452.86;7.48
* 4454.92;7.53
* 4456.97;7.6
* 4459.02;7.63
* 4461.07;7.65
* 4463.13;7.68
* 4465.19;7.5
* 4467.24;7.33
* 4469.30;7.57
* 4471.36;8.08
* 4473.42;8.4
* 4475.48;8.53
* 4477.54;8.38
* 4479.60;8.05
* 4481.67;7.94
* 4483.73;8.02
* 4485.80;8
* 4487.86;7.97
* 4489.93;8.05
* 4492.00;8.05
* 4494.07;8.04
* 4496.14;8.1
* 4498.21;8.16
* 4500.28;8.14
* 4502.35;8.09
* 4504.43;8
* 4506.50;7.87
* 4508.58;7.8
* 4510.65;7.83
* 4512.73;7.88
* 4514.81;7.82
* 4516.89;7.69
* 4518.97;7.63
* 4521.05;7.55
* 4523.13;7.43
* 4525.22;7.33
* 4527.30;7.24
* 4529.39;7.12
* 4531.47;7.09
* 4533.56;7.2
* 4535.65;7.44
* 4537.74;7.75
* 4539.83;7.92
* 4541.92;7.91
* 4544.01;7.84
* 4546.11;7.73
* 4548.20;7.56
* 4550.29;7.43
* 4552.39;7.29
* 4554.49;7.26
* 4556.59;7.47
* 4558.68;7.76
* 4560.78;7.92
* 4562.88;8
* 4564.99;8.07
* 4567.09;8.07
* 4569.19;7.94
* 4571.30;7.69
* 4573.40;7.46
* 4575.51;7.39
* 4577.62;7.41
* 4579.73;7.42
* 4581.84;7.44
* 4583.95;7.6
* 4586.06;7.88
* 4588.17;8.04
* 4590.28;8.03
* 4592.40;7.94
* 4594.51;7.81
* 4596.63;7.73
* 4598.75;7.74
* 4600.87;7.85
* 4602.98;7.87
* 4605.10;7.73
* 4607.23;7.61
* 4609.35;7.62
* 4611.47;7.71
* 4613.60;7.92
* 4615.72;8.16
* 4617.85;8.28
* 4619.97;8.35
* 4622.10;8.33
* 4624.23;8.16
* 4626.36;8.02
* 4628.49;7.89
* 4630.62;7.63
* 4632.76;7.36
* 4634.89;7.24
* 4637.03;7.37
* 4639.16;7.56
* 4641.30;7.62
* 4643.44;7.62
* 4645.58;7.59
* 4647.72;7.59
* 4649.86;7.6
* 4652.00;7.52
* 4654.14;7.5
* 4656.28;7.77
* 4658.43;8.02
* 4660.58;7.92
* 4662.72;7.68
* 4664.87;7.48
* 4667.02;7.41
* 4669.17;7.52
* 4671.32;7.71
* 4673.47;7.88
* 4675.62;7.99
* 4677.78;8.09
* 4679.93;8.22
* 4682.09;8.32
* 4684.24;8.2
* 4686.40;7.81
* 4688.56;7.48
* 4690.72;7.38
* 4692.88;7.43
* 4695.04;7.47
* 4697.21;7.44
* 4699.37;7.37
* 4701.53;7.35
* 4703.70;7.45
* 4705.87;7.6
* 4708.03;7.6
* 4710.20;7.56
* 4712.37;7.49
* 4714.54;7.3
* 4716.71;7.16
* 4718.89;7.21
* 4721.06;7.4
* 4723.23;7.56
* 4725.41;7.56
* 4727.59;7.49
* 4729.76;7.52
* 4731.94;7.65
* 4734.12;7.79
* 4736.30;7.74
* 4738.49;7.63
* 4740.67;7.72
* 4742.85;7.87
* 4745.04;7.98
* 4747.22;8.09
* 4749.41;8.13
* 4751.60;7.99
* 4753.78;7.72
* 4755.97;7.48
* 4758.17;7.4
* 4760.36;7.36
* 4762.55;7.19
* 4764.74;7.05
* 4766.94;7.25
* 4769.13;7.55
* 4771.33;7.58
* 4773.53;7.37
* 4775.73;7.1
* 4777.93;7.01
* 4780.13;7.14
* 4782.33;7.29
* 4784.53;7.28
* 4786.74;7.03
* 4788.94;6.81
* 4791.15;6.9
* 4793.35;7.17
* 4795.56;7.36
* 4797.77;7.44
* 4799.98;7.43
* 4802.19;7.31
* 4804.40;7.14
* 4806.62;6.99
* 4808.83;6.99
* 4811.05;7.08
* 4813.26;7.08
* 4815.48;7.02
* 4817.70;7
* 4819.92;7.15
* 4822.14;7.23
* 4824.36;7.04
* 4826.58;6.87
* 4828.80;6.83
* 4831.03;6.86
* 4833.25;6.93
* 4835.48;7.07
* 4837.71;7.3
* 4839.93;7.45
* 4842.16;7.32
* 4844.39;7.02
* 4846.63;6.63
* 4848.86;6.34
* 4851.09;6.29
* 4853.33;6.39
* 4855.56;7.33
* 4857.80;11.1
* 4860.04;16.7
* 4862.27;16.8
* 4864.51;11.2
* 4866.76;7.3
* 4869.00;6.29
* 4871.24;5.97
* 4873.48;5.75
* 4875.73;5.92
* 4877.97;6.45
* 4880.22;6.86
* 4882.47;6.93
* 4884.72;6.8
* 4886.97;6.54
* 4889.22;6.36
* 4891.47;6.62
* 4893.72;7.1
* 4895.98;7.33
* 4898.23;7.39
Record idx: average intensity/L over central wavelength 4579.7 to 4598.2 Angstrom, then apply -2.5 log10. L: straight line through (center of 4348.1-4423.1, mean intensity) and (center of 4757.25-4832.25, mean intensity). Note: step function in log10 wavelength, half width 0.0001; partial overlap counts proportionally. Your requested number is -0.07 mag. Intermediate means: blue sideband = 7.42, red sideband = 7.16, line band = 7.78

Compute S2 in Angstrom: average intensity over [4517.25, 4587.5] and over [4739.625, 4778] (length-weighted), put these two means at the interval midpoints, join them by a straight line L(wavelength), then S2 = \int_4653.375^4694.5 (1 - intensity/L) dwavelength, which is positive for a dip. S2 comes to -1.12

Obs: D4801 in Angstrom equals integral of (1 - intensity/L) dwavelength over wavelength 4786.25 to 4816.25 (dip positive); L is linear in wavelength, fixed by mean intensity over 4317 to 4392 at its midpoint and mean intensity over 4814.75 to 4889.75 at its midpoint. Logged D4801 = 1.9 Angstrom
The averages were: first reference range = 7.5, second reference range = 7.63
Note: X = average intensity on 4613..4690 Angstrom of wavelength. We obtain 7.8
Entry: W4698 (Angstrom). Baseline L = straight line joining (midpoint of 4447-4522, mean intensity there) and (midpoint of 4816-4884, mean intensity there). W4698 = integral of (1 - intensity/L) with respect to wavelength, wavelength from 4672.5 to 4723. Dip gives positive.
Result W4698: 1.1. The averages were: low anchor 7.86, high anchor 7.73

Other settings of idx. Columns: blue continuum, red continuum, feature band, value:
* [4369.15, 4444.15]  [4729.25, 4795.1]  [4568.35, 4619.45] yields -0.044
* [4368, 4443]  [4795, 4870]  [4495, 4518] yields -0.055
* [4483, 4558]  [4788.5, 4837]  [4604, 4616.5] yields -0.037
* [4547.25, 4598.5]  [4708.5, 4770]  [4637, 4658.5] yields 0.004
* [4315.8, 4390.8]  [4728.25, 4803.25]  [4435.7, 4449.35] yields 0.003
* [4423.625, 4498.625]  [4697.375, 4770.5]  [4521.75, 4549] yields 0.025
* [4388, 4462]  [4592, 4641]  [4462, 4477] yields -0.043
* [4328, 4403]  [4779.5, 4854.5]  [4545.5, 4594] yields -0.051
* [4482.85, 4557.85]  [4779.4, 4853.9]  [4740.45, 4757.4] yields -0.098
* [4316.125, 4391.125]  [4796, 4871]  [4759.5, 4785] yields 0.075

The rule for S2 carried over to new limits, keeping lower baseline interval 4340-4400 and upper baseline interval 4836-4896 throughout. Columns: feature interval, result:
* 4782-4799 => 1.28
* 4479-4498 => -1.14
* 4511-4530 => 0.12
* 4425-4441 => 0.25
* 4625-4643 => 0.13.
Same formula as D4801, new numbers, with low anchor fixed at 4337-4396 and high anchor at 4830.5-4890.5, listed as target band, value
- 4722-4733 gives 0.3 Angstrom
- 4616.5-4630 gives -0.8 Angstrom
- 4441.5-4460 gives 0.3 Angstrom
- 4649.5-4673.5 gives 0.1 Angstrom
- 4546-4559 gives 0.3 Angstrom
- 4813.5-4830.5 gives 1.6 Angstrom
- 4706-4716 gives 0.3 Angstrom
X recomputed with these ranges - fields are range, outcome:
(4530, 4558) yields 7.53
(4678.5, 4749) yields 7.63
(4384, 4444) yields 7.48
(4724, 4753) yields 7.78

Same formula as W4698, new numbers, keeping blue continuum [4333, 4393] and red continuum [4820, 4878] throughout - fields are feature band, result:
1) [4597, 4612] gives 0.00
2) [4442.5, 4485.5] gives -0.63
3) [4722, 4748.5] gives 0.32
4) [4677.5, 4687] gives -0.45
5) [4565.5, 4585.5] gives 0.25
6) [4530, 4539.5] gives 0.36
